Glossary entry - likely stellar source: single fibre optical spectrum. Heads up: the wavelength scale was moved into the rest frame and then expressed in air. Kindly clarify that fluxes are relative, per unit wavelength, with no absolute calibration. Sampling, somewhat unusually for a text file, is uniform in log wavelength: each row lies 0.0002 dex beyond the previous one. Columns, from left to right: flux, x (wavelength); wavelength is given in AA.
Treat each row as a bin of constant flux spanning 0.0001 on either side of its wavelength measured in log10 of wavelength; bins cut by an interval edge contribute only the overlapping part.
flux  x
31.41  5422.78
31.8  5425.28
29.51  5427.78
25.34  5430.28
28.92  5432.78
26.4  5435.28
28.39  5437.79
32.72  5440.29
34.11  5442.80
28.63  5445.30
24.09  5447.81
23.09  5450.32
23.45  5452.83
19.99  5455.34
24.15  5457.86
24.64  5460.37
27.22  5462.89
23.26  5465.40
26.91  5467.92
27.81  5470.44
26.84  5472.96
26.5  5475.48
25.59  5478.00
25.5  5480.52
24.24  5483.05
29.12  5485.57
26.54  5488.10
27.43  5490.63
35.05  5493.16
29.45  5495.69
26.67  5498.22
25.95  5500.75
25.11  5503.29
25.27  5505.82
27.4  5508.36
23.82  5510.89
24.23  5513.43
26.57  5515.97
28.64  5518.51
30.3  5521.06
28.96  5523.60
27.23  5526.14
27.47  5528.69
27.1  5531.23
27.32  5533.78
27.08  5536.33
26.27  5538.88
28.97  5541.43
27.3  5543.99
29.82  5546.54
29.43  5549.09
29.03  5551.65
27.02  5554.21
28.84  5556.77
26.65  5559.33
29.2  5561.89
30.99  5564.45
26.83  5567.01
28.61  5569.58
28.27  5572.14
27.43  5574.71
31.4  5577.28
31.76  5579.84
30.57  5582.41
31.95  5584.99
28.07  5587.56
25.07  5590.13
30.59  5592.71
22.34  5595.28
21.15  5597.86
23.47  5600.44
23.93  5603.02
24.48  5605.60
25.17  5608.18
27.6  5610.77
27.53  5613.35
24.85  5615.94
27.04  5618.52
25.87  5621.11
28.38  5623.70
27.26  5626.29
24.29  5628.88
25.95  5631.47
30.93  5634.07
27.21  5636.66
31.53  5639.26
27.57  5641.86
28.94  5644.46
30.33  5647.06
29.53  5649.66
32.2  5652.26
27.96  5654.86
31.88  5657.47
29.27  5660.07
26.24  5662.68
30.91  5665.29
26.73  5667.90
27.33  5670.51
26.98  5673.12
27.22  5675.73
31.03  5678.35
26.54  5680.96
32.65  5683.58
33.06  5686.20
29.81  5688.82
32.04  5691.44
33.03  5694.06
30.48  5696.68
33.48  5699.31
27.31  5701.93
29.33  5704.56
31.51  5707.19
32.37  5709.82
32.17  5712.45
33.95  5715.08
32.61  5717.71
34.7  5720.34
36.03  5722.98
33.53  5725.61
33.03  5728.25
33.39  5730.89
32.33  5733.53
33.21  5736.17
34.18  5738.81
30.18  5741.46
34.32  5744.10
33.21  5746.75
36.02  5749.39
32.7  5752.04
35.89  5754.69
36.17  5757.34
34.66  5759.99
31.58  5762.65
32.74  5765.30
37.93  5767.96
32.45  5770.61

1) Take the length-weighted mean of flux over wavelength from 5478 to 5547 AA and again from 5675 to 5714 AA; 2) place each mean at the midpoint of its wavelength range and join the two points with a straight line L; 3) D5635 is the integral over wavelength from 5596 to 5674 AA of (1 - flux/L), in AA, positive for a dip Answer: 6.1 AA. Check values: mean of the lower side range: 27.3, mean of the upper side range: 30.9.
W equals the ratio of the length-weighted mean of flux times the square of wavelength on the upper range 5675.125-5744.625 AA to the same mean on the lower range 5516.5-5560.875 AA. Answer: 1.21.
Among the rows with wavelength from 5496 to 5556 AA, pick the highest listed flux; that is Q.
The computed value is 30.3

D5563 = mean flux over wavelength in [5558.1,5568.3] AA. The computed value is 28.4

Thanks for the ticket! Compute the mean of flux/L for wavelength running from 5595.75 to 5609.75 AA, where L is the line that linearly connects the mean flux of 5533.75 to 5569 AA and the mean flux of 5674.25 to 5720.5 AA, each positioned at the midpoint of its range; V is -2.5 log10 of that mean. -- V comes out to 0.23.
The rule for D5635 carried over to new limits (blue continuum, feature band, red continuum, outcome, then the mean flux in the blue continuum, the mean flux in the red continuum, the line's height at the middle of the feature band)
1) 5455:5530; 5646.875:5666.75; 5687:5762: 0.9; 26.7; 32.9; 31.1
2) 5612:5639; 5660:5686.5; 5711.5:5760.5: 1.1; 27.1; 33.8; 30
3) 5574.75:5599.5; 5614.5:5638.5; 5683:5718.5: 1.9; 28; 31.7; 29.3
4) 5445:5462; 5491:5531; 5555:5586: -1.5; 23.8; 29.3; 26.5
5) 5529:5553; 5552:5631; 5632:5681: 3.3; 28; 29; 28.4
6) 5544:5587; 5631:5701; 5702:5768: 4.3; 29.2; 33.3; 31.6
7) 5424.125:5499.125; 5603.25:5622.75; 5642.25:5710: 2.0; 27.1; 29.9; 29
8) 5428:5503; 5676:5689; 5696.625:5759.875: 0.6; 26.8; 33.1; 32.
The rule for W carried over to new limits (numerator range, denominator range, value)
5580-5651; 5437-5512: 1.07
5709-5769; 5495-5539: 1.36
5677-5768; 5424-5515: 1.34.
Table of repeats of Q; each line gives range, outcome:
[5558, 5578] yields 31.4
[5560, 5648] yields 31.95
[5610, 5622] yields 27.6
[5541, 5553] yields 29.82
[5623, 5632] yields 28.38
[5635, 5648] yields 31.53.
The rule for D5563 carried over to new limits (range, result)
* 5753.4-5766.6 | 34.2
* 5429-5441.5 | 28.3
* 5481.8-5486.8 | 26.7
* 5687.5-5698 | 31.3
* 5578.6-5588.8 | 30.6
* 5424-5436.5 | 28.4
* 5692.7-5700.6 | 32.3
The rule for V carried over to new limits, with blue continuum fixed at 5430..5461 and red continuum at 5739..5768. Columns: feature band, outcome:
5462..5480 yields 0.036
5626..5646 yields 0.114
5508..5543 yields 0.048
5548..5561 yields 0.037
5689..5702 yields 0.035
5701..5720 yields 0.045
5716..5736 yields -0.012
